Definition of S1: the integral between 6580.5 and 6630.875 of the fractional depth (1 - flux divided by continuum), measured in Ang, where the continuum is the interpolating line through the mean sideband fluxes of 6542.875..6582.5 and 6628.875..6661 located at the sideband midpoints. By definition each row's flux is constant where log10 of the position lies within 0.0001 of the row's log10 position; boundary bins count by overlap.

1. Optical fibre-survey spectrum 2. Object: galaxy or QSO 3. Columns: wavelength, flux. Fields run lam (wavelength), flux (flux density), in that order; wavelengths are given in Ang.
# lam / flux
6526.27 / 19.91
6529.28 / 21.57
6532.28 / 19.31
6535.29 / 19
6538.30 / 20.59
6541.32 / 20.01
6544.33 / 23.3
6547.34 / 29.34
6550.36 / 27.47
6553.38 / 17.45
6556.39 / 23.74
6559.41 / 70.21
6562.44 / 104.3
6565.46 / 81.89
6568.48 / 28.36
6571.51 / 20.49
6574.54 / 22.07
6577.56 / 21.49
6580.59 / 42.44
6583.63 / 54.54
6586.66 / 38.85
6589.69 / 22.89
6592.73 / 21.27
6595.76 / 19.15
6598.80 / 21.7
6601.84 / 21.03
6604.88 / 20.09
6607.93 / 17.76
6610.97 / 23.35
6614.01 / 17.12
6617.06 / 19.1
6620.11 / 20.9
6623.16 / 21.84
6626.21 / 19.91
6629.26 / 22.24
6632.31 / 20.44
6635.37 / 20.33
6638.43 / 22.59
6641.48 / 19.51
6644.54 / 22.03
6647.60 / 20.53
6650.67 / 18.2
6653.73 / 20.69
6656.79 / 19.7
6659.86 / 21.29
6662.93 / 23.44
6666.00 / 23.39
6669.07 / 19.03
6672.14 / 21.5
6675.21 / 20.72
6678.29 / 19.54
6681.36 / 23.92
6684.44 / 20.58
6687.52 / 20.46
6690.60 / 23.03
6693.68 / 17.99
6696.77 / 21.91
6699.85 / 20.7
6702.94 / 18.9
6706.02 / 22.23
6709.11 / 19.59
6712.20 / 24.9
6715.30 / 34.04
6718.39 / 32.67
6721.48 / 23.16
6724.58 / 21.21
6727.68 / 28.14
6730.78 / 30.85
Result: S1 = 9.4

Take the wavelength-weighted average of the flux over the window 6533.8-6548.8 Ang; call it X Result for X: 22.4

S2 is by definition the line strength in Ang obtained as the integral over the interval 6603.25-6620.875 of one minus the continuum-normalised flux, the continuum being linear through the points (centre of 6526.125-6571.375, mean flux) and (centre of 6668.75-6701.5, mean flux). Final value 5.5 Ang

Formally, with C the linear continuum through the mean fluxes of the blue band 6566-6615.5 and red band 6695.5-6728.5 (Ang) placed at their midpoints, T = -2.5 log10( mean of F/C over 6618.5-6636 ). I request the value 0.24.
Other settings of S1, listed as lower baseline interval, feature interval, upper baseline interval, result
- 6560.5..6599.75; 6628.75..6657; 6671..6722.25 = 9.0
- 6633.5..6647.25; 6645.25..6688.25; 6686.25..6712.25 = 0.0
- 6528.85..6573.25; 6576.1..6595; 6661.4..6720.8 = -0.4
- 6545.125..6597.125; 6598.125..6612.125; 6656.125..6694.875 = 5.1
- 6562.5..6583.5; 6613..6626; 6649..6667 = 4.5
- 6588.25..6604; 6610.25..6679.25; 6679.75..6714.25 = 1.8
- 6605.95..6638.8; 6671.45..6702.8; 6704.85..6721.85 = 4.7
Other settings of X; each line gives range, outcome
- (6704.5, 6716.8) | 25.1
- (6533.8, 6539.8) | 19.8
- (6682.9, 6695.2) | 20.5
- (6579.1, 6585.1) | 48.4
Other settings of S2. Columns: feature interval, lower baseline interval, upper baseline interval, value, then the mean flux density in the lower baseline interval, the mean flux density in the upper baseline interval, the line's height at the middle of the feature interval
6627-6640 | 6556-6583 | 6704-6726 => 5.63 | 47.3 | 25.3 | 37.6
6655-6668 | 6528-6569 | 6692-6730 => 2.77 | 36.5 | 23.9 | 27.8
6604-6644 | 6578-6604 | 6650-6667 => 7.77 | 29.6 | 21.2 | 25.5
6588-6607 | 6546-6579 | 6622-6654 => 6.26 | 40.7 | 20.7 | 31.5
